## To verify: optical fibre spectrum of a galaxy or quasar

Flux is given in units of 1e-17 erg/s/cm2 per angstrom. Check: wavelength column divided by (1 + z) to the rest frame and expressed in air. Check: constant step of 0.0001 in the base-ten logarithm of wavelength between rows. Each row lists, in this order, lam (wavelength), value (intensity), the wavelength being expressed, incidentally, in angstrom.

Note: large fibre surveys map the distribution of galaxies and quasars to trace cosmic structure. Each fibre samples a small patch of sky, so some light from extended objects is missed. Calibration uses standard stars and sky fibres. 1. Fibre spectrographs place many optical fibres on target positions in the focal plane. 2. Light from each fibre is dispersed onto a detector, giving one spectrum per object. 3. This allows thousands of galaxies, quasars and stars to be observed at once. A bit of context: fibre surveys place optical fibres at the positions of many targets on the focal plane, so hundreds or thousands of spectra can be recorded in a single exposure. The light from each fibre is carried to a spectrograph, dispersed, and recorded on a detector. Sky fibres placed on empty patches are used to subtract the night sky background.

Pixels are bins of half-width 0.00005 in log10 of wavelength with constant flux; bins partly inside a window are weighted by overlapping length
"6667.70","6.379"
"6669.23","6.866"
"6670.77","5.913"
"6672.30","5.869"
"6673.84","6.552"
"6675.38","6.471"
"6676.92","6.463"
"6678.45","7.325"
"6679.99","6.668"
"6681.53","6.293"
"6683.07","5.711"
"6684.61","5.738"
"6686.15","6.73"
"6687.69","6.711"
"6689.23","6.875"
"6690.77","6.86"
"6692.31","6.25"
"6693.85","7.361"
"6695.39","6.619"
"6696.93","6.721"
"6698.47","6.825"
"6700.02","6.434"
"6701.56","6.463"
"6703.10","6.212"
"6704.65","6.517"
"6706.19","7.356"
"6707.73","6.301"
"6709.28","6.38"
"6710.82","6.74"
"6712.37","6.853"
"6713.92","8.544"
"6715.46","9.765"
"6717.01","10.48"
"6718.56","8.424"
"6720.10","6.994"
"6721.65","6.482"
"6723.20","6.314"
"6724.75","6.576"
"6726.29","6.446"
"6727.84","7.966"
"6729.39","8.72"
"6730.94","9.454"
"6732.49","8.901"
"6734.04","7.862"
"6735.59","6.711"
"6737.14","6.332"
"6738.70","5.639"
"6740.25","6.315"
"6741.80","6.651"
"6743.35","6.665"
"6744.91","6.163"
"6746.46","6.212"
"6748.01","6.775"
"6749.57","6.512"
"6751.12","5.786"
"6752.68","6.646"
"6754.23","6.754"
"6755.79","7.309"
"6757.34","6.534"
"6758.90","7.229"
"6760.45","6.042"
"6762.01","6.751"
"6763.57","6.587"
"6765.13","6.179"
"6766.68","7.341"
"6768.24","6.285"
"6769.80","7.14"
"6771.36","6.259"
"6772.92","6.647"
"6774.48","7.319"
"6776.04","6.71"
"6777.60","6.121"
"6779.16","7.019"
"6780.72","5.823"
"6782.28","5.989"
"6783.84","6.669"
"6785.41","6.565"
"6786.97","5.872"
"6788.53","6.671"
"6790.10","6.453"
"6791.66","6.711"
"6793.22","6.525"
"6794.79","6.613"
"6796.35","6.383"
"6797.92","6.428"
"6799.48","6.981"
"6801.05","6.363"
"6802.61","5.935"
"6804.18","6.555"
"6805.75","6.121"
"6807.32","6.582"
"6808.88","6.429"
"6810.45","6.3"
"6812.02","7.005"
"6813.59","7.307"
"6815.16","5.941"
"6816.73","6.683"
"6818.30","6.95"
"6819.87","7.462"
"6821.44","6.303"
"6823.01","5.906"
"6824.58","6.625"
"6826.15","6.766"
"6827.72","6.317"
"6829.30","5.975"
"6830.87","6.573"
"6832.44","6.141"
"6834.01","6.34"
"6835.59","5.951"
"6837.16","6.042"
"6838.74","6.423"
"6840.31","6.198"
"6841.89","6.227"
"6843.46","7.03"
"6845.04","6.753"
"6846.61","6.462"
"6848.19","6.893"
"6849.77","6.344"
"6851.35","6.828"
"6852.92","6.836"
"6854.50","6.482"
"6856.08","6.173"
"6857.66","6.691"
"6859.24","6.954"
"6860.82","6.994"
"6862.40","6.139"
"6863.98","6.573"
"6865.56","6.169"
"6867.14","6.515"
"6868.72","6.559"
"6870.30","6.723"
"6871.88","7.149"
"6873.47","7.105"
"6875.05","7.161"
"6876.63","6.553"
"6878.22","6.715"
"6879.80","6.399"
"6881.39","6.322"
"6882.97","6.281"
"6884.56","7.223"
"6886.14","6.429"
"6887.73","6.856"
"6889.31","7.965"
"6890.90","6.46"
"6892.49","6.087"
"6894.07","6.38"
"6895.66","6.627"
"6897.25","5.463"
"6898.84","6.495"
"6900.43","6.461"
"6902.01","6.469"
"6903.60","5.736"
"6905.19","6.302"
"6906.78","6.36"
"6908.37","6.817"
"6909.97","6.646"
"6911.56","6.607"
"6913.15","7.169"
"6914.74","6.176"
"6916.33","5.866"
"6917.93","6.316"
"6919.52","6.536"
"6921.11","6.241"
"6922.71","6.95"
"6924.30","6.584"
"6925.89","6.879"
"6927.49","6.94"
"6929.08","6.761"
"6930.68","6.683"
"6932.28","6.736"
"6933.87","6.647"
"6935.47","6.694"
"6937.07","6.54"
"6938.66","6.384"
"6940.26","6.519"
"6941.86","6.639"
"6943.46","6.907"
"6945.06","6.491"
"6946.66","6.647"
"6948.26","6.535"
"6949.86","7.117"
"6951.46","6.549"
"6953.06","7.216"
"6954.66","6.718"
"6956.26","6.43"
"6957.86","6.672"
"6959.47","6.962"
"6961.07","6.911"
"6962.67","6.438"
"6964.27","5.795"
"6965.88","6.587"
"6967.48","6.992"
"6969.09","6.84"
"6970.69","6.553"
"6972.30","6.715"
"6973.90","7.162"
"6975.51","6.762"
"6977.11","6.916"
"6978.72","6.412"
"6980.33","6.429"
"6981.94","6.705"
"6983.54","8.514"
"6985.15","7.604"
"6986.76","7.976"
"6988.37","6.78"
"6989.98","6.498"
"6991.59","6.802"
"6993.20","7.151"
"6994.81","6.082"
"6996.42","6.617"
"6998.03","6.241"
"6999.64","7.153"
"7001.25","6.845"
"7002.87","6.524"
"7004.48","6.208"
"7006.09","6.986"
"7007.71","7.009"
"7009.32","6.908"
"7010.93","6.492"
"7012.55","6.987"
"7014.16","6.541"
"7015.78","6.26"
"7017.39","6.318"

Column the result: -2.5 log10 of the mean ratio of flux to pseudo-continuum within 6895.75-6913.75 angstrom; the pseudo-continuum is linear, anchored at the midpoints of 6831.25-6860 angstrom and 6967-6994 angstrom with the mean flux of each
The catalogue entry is 0.05 mag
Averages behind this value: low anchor 6.49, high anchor 6.99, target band 6.41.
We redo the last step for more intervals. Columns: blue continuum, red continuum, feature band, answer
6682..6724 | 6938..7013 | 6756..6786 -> 0.05 mag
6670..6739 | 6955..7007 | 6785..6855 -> 0.07 mag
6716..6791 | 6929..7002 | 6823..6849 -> 0.07 mag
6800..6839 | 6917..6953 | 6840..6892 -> -0.02 mag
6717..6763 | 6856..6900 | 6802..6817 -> 0.05 mag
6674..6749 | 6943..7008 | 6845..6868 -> 0.05 mag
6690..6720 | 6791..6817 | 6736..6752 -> 0.10 mag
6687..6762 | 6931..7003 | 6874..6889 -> 0.02 mag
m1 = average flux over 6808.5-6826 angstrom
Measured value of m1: 6.64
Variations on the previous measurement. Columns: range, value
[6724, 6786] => 6.79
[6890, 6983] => 6.59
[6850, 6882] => 6.65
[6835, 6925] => 6.54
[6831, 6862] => 6.51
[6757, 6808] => 6.53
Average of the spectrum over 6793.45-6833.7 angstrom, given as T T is 6.5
